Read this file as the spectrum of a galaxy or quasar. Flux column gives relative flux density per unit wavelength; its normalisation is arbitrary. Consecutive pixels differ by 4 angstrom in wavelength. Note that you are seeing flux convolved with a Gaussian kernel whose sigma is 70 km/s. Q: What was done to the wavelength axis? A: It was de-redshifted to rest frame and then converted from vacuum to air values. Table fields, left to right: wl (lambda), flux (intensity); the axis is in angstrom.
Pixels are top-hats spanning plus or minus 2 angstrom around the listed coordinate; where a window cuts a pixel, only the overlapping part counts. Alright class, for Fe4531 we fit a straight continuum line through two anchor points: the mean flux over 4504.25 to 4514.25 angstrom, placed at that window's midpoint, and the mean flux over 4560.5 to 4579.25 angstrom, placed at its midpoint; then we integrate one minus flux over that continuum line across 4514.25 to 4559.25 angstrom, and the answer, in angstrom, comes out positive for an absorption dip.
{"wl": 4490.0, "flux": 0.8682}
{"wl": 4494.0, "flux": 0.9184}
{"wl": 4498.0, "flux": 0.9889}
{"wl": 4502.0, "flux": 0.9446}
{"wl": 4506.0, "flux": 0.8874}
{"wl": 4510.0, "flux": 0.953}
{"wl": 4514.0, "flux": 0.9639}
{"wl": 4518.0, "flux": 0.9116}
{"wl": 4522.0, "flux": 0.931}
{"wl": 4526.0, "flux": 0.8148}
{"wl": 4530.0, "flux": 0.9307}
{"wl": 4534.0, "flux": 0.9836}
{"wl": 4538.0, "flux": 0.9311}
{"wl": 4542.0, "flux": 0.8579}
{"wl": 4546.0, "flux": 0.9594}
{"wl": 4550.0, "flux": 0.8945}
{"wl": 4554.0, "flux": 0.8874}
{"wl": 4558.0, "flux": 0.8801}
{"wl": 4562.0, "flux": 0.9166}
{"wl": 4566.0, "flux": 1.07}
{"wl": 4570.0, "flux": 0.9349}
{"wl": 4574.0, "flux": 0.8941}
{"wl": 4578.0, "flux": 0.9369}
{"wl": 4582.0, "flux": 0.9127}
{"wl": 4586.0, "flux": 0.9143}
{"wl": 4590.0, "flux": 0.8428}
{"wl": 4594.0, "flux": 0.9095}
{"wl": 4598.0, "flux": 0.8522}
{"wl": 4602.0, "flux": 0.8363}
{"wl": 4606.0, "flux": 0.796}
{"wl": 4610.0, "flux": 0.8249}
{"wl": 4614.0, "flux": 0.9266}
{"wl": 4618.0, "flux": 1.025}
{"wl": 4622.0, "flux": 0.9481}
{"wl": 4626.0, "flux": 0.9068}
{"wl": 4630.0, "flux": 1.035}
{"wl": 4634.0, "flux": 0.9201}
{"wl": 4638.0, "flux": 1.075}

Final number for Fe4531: 1.4 angstrom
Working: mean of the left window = 0.931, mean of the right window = 0.952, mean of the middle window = 0.91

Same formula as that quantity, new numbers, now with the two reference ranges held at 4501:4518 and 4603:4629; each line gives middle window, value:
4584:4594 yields 0.3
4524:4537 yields 0.2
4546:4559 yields 0.3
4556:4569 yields -0.5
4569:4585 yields 0.0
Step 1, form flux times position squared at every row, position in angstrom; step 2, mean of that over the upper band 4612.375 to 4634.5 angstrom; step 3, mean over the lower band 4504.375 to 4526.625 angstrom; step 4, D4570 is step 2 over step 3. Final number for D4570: 1.1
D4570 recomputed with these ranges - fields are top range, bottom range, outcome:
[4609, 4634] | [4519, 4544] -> 1.08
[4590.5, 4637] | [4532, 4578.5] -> 1.00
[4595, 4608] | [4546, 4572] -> 0.91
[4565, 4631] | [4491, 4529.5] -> 1.03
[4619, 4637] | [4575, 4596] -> 1.09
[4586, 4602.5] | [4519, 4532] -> 1.00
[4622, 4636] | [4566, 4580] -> 1.04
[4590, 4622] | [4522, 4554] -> 1.00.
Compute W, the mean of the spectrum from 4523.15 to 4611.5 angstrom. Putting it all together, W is 0.9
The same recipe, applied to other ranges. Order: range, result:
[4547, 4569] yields 0.931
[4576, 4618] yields 0.882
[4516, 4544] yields 0.909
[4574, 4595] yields 0.902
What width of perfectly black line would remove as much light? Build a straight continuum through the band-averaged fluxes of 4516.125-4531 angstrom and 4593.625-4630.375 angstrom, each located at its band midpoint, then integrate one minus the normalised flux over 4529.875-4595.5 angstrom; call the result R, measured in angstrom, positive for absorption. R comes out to -1.73 angstrom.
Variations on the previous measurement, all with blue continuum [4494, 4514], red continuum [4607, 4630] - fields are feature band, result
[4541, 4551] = 0.31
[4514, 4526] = 0.39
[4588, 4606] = 1.53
